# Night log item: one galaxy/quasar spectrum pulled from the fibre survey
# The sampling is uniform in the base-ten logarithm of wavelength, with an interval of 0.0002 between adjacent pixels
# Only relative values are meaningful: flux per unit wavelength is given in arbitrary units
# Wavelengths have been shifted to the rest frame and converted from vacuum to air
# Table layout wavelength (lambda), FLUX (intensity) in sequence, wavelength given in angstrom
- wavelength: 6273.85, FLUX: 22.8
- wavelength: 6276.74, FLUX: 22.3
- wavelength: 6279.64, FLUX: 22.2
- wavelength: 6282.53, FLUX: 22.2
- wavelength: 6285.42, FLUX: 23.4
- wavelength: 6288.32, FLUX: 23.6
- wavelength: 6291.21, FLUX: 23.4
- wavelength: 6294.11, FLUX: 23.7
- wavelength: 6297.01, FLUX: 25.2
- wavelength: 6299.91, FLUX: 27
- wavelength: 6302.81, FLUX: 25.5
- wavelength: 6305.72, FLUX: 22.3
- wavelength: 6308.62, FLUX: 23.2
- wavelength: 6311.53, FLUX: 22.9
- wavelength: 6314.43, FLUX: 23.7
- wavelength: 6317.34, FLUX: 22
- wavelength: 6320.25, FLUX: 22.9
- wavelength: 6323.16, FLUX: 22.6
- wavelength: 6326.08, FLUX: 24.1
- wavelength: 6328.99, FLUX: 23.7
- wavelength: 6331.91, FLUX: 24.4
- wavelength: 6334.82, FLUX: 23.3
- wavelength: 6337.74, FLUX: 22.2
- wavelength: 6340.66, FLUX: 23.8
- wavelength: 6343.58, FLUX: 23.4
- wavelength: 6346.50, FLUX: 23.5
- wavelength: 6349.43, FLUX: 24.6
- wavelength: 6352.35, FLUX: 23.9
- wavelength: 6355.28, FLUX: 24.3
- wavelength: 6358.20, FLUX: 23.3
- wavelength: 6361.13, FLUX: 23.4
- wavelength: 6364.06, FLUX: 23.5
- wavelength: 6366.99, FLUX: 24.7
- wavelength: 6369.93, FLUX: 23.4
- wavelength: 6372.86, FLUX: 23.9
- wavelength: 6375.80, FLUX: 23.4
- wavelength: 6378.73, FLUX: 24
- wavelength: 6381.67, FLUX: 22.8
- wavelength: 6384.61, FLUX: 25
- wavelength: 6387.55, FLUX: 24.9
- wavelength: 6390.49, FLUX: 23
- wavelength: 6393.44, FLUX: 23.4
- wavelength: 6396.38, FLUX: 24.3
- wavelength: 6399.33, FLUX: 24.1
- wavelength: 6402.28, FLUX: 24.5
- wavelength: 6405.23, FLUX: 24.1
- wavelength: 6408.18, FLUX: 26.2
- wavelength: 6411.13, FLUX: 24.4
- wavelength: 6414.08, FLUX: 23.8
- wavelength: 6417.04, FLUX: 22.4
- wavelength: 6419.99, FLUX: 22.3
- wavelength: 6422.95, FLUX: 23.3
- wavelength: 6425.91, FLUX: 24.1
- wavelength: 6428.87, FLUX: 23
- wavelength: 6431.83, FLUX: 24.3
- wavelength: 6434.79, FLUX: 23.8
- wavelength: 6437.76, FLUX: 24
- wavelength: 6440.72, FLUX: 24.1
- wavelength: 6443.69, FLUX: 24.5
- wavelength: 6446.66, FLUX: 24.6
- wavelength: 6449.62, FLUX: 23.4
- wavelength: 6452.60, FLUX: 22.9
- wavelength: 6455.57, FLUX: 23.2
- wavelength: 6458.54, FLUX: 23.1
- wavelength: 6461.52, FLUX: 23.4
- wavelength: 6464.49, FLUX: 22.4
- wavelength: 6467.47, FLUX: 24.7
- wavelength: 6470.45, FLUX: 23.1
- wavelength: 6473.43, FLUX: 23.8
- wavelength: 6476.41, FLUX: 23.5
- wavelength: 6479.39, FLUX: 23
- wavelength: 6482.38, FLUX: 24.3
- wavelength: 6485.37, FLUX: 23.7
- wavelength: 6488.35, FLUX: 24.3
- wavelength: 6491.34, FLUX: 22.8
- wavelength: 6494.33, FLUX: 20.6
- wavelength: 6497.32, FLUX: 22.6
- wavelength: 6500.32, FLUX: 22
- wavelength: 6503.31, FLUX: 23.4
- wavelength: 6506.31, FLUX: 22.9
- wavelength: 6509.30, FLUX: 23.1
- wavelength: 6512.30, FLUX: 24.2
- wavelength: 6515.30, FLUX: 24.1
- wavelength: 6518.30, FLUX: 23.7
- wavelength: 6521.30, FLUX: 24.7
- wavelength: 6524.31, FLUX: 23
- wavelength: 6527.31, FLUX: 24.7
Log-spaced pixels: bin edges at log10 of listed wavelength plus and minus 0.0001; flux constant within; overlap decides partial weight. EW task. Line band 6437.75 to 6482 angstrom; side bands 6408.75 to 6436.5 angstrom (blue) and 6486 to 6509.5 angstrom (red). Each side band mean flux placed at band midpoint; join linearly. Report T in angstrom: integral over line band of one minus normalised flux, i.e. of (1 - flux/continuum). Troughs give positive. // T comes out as -0.81 angstrom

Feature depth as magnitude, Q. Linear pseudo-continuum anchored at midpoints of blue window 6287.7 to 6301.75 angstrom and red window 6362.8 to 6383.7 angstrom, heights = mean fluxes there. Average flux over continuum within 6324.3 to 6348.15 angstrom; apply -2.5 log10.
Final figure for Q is 0.03 mag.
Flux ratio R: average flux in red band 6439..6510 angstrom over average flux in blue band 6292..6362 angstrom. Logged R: 0.98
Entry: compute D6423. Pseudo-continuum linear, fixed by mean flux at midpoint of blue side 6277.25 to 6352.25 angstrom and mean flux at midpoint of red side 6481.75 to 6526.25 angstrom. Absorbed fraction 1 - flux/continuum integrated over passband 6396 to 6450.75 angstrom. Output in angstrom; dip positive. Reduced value -1.3 angstrom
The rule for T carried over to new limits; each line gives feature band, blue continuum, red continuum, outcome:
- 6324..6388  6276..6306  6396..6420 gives 0.53 angstrom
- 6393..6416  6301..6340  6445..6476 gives -0.92 angstrom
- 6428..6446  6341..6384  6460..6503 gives -0.49 angstrom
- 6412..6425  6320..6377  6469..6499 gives 0.18 angstrom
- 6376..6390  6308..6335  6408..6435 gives -0.31 angstrom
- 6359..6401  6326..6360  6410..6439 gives -0.39 angstrom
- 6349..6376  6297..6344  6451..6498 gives -0.37 angstrom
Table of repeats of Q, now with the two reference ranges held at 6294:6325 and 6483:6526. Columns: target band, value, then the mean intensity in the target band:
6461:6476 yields -0.007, 23.5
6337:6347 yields 0.017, 23.3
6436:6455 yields -0.022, 23.9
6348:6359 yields -0.021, 24.1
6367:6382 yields -0.004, 23.7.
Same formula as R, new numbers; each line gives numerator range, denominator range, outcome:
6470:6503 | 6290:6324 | 0.97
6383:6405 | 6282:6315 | 1.01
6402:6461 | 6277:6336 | 1.01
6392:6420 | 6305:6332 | 1.04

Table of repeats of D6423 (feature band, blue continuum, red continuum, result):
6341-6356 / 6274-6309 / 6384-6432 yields -0.1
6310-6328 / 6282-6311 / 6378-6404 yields 0.7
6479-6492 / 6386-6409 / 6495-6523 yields -0.1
